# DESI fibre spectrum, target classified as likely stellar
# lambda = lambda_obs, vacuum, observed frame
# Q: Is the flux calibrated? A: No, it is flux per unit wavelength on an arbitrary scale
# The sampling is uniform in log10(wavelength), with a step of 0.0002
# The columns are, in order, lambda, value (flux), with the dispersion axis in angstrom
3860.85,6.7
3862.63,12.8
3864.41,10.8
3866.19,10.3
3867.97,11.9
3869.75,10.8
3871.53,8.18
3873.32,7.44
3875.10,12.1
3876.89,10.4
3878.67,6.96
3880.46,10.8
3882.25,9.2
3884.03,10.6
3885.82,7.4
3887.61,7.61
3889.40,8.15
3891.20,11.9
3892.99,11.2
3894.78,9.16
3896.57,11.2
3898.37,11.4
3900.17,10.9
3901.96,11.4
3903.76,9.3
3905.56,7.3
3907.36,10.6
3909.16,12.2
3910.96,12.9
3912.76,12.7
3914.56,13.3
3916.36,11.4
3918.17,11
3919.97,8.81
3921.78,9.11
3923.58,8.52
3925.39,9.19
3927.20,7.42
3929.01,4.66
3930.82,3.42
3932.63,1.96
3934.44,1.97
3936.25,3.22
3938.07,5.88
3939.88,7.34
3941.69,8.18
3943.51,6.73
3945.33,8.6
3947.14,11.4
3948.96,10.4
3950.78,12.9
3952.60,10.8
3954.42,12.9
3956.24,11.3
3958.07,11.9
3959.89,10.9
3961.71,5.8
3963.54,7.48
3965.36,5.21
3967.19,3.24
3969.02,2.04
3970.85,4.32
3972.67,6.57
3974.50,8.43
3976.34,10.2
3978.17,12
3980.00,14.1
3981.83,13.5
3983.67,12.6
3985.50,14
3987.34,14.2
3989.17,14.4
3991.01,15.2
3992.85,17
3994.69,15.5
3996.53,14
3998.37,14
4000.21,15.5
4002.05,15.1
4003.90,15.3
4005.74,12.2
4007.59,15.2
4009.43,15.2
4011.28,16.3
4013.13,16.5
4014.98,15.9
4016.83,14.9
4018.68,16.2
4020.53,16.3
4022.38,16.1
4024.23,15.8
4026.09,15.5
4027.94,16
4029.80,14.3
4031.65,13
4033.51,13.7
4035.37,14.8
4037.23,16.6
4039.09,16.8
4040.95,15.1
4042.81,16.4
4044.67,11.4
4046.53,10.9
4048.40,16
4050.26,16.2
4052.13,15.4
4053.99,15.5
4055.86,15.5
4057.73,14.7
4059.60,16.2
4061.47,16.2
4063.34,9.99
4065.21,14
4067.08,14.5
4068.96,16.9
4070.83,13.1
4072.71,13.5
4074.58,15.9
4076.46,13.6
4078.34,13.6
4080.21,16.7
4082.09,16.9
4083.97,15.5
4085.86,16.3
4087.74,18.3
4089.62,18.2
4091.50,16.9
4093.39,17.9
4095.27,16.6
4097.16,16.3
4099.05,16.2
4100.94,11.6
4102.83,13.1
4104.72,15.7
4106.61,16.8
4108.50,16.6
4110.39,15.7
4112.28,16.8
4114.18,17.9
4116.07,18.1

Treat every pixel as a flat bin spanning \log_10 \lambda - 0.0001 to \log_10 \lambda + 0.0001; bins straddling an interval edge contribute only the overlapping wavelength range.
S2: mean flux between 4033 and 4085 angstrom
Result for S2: 14.9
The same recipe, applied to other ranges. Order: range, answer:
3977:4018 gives 14.6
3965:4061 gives 13.7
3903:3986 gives 8.84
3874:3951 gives 9.04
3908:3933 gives 9.21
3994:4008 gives 14.6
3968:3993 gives 11.1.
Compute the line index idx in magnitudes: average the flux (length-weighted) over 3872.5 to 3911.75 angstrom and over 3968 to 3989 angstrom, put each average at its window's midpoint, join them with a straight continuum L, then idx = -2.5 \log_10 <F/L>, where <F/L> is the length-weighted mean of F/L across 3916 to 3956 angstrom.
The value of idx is 0.26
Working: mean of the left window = 10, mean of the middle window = 8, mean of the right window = 10.3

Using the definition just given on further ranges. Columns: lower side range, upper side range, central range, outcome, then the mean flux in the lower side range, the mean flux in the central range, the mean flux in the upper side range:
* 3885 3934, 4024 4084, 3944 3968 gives 0.17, 9.34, 9.42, 14.8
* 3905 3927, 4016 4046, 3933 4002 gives 0.25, 10.5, 10.1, 15.1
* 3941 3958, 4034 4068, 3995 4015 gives -0.17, 10.5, 15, 14.8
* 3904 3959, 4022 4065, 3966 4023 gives -0.05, 8.94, 13.1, 14.8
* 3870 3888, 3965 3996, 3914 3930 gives 0.08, 9.17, 9.15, 10.9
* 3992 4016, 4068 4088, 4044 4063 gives 0.05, 15.2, 14.7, 15.4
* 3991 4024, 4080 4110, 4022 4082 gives 0.07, 15.4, 14.8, 16.2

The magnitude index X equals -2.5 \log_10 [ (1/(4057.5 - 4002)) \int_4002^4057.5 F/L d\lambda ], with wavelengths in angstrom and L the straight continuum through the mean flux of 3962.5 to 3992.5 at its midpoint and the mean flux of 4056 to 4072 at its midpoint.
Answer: -0.20 mag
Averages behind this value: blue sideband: 9.97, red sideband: 14.5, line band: 15.1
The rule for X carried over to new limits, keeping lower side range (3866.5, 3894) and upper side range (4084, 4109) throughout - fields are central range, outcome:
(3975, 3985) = 0.03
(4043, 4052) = 0.05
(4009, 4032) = -0.13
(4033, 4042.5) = -0.08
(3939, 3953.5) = 0.22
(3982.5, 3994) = -0.13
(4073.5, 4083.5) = 0.02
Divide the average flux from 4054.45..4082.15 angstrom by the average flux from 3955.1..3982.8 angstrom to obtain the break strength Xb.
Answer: 1.7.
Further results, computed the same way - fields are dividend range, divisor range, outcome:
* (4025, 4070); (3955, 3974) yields 2.11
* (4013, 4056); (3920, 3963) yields 1.89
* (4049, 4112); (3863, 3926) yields 1.52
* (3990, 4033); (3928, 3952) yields 2.27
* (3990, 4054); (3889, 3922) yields 1.40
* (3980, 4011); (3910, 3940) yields 1.86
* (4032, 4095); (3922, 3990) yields 1.77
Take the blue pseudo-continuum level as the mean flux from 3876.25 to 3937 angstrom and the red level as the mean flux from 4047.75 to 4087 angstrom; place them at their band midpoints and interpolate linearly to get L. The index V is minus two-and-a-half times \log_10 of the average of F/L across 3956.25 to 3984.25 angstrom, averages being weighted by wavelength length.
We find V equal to 0.31 mag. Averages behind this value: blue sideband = 9.04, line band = 8.59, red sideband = 15.1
